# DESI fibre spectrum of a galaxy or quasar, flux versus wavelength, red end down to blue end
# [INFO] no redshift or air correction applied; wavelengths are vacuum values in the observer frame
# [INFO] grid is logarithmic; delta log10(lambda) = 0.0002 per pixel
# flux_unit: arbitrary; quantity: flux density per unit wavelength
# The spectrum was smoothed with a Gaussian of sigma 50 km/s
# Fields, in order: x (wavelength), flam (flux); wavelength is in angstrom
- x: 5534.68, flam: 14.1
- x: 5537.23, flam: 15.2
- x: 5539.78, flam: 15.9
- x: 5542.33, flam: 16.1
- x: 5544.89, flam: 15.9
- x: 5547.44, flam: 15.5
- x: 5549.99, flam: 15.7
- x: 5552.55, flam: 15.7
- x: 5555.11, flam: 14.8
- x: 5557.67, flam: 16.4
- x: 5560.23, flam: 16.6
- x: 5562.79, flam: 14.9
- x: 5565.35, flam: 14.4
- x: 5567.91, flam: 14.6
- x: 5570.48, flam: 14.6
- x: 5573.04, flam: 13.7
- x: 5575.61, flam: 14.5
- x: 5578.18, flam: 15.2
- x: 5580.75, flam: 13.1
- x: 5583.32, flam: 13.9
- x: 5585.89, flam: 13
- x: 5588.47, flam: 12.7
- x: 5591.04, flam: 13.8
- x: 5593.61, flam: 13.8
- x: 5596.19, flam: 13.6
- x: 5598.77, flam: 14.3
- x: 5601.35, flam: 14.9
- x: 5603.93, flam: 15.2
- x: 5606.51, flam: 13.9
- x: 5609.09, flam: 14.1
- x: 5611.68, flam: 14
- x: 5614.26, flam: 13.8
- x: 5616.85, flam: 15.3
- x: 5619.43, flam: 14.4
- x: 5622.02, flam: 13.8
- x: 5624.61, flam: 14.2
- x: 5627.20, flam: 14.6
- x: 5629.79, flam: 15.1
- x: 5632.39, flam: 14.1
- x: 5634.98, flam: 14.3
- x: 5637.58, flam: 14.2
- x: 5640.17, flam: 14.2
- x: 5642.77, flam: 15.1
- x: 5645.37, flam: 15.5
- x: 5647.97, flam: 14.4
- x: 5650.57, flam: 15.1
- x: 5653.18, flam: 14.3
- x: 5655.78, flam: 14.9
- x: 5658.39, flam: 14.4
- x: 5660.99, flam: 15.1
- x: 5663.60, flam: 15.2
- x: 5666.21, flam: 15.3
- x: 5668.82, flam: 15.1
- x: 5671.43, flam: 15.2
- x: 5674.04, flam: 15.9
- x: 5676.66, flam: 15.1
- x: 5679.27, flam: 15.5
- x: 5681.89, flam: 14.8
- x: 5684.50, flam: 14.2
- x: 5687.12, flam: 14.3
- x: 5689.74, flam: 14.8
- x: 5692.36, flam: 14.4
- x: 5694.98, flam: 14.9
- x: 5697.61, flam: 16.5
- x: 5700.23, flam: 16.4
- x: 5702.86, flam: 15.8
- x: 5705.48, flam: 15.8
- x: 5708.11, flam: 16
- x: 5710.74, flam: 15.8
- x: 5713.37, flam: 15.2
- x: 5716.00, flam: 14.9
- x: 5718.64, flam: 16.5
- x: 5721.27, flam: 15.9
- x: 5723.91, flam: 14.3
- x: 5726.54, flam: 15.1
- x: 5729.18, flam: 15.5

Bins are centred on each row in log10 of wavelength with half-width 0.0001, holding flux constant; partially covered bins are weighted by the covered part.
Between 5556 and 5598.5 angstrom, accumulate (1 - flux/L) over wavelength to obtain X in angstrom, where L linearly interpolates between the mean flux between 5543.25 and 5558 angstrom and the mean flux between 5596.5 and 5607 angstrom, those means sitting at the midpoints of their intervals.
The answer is 2.2 angstrom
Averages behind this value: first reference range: 15.6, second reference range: 14.5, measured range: 14.3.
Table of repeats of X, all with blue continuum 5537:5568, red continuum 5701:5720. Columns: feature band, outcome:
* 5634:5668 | 1.93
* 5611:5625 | 1.23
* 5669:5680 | 0.22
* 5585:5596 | 1.58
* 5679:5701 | 0.94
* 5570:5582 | 1.07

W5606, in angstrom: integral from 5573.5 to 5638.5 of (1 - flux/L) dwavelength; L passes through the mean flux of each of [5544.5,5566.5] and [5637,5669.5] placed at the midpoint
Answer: 4.41 angstrom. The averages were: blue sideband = 15.5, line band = 14.1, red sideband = 14.8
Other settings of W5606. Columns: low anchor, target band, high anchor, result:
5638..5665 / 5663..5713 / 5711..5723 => -0.25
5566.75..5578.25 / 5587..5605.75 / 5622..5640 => 0.49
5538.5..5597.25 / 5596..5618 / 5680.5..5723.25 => 0.78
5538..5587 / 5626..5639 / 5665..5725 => 0.61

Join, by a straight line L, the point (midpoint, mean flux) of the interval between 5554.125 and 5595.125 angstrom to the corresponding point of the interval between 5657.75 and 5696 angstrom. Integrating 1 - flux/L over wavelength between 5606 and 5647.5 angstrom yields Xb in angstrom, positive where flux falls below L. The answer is 0.7 angstrom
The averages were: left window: 14.4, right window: 15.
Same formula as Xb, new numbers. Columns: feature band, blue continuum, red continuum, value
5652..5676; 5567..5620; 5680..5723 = -0.2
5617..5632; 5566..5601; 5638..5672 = 0.0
